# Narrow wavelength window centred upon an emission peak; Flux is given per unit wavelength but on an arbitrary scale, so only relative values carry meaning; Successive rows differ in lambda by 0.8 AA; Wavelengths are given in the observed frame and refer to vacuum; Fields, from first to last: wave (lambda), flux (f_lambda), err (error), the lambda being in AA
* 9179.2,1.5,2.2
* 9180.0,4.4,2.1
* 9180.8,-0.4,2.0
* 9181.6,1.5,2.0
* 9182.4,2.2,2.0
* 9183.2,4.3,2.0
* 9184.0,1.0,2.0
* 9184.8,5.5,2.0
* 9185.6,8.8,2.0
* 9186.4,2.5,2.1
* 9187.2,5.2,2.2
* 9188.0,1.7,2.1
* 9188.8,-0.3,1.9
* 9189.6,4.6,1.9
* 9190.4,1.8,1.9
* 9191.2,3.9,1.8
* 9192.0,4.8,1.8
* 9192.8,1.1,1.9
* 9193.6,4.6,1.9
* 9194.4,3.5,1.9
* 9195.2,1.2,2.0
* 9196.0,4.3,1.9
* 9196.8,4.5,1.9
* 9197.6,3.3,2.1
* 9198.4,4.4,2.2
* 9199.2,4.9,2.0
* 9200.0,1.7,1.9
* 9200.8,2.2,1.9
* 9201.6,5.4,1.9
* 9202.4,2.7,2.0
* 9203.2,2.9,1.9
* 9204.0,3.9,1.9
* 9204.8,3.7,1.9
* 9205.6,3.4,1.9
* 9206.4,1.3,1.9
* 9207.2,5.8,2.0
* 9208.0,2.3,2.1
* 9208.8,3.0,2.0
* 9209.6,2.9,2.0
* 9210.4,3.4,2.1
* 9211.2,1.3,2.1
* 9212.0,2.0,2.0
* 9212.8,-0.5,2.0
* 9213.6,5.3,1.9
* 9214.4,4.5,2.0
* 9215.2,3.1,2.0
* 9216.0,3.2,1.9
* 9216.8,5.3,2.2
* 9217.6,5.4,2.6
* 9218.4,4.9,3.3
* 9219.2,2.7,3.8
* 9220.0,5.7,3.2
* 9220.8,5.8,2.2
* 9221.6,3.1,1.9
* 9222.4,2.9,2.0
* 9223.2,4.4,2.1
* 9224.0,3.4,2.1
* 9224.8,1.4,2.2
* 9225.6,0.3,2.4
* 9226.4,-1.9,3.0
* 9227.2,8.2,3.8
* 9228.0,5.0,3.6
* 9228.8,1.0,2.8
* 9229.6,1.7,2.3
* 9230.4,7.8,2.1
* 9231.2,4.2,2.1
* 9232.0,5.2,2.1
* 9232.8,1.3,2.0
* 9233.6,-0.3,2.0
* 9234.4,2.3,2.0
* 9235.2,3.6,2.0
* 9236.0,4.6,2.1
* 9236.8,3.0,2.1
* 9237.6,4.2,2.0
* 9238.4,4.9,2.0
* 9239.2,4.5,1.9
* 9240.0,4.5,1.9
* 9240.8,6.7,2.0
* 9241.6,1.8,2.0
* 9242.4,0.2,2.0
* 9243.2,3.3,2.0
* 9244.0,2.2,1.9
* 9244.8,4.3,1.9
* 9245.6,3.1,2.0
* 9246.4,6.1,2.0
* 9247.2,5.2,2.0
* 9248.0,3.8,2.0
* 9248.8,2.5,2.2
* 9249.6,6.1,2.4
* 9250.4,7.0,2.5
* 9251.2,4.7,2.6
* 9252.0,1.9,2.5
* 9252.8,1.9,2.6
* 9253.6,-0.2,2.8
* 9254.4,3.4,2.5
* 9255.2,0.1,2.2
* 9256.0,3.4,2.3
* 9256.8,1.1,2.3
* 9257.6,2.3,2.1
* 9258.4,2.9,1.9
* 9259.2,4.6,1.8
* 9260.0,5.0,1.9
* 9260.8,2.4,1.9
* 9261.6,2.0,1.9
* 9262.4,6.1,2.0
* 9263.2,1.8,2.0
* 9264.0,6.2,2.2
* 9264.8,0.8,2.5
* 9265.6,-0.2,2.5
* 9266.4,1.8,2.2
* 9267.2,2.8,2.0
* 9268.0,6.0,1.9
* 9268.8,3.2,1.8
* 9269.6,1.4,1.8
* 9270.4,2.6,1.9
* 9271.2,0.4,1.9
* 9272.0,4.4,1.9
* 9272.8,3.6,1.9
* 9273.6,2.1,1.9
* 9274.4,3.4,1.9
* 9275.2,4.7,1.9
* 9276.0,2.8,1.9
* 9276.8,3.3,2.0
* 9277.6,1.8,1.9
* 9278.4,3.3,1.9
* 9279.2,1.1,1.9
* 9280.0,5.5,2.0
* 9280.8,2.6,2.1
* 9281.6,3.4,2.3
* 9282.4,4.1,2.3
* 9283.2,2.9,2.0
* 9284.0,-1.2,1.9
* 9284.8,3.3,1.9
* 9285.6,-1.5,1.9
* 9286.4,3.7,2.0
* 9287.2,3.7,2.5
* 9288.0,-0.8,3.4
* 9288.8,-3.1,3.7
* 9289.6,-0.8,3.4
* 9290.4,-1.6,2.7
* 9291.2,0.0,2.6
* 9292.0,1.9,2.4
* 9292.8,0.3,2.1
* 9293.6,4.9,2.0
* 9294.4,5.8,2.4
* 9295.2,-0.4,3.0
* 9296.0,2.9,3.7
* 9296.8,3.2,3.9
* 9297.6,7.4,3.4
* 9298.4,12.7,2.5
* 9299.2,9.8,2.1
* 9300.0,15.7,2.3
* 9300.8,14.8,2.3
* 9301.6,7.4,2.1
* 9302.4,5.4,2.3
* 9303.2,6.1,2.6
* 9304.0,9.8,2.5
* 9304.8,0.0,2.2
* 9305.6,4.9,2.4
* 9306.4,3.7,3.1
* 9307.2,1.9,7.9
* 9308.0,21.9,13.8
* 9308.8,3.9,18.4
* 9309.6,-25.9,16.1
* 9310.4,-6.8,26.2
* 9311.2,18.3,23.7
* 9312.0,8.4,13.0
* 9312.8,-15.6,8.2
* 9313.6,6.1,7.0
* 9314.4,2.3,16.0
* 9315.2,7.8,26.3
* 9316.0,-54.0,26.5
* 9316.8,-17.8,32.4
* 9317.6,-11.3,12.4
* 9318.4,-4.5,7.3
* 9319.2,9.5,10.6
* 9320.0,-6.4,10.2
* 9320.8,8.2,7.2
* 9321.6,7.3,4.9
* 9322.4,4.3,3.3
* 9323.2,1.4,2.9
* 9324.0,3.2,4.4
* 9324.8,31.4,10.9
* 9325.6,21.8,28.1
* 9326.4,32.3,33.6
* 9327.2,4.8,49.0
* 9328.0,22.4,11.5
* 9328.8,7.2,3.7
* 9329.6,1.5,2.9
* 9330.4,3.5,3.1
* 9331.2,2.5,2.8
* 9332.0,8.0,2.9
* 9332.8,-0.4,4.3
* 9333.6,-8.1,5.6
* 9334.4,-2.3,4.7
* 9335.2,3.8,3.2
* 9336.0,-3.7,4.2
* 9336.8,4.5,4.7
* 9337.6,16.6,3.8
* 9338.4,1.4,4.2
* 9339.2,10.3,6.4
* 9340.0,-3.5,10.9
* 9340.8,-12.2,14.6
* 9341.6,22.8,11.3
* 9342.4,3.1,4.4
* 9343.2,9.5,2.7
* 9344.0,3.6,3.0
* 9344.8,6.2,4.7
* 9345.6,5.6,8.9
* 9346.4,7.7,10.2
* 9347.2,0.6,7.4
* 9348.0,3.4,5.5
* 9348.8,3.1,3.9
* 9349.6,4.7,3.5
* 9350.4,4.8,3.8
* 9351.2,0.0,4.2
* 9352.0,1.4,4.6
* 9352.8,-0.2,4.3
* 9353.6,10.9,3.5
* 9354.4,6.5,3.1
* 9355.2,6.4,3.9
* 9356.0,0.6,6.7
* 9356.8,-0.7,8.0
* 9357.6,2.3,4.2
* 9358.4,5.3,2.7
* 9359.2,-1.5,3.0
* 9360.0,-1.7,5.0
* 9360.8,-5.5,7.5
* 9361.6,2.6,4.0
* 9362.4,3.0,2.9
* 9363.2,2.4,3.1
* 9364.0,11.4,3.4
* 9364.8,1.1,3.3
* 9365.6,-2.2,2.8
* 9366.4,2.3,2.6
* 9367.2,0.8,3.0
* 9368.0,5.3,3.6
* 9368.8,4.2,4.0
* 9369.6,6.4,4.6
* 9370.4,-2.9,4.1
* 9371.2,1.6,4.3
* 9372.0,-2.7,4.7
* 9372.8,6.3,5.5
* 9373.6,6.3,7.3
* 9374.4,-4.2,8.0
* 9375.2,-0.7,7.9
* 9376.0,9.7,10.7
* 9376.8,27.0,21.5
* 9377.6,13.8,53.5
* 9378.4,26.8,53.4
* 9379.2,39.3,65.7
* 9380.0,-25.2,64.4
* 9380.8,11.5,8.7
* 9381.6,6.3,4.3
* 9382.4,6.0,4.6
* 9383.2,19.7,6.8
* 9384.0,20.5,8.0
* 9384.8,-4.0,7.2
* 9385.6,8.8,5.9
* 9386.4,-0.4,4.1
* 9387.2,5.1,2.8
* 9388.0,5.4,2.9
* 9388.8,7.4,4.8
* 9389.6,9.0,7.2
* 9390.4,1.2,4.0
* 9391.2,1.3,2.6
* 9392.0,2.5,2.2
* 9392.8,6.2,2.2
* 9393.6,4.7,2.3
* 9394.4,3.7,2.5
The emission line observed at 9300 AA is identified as H-gamma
